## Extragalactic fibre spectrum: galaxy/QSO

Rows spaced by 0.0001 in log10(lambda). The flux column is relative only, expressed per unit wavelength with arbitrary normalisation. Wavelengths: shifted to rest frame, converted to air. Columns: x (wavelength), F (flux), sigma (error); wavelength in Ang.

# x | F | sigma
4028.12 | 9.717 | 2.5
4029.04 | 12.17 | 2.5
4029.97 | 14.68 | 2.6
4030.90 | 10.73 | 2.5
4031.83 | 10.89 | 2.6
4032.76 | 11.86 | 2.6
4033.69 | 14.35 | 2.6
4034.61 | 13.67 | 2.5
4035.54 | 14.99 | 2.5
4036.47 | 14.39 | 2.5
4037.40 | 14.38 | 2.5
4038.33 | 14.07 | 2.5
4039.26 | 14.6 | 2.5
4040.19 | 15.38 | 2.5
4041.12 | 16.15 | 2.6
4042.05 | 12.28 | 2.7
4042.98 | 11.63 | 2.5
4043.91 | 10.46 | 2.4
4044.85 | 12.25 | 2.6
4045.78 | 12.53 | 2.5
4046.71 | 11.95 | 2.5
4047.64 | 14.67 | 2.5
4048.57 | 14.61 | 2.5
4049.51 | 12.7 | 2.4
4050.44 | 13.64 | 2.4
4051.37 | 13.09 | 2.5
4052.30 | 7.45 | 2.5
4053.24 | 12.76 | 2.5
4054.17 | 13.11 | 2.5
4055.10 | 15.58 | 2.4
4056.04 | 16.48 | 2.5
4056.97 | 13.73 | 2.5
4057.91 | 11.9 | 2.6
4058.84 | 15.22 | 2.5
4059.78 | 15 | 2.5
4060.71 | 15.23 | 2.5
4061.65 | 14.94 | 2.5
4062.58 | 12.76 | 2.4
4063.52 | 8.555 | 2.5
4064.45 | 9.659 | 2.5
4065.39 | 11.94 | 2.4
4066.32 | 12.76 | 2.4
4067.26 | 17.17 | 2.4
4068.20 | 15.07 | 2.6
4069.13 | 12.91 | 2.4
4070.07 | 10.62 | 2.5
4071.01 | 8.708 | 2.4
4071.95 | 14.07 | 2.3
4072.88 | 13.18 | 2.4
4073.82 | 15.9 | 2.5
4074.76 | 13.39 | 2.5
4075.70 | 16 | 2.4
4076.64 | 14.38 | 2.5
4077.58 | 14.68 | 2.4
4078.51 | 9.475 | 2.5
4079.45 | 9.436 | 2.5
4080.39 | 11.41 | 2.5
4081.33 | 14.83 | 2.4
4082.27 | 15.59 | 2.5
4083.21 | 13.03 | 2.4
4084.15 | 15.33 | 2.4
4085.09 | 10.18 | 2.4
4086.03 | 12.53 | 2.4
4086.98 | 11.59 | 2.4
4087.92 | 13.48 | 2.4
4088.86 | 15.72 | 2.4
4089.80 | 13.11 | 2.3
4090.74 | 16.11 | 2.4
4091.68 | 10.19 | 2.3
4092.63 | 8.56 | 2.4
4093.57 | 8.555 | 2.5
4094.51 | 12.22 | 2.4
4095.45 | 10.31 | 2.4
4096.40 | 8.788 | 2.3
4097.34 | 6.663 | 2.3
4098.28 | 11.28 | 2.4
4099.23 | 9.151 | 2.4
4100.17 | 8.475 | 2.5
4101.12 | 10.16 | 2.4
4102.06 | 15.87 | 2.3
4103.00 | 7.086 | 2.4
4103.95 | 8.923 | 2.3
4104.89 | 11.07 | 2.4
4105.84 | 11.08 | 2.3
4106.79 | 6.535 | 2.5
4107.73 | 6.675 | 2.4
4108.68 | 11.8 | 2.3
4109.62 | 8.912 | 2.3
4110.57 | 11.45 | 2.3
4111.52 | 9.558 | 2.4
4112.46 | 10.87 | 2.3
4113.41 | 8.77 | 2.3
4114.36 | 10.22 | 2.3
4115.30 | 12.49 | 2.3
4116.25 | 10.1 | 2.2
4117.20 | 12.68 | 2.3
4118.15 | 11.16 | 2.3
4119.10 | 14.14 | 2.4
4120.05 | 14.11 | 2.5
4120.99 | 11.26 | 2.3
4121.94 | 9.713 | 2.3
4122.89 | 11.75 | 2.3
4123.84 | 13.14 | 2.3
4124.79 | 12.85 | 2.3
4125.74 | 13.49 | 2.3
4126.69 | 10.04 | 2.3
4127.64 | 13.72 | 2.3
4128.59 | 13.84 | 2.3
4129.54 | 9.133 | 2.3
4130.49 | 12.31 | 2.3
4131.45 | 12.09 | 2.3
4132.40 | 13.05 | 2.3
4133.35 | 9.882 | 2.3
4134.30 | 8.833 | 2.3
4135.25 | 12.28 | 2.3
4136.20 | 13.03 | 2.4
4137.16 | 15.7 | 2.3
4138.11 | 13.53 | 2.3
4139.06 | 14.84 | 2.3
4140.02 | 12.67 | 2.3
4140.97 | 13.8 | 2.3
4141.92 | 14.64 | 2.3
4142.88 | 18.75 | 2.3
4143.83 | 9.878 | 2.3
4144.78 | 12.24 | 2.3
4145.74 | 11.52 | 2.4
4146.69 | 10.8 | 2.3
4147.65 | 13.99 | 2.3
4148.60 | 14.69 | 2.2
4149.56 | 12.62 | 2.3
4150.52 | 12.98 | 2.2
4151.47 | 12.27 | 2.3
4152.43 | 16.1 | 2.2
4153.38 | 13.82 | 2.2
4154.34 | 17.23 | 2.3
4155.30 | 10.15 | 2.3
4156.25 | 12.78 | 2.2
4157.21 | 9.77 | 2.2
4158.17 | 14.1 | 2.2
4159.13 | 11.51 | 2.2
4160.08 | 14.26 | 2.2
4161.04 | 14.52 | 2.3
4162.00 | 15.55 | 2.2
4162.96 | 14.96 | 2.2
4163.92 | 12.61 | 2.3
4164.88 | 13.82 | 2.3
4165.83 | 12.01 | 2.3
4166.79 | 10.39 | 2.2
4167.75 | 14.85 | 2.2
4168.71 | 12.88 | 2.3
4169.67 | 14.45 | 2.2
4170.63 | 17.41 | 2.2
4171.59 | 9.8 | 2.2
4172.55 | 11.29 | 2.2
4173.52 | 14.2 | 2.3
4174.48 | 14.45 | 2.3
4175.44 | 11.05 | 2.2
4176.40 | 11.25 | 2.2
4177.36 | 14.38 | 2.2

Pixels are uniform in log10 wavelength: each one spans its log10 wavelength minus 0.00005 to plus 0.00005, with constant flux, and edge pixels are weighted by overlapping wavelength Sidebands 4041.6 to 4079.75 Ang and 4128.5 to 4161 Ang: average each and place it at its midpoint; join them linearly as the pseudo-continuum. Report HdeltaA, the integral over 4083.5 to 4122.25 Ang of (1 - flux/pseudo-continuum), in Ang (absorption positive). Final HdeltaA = 6.1 Ang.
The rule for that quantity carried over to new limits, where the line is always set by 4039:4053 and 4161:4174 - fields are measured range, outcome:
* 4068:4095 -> 0.6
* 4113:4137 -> 2.6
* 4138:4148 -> 0.0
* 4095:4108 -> 3.6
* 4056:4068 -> -0.4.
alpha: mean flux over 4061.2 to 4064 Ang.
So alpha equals 12.1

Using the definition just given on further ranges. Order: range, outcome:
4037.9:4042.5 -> 14.5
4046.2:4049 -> 13.7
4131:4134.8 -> 11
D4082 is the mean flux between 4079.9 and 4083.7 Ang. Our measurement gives 13.7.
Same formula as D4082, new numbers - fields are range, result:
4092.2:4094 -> 8.57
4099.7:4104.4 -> 10.1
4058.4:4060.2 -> 15.1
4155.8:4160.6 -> 12.5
